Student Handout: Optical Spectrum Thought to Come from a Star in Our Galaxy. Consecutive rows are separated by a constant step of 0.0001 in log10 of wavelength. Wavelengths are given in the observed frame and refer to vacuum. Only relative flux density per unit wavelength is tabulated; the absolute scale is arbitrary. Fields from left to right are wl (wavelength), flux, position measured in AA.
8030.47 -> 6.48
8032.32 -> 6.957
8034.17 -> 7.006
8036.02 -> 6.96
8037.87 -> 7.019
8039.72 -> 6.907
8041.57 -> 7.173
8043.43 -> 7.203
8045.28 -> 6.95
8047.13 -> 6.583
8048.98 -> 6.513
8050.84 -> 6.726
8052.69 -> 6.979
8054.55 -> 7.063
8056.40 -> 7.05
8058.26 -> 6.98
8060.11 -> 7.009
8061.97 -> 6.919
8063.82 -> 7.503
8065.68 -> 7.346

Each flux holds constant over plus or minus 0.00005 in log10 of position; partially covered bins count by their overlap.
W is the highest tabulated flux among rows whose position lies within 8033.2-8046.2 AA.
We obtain 7.203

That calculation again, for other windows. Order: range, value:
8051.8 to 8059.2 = 7.063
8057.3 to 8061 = 7.009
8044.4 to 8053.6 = 6.979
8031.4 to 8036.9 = 7.006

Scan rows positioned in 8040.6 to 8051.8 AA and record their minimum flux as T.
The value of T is 6.513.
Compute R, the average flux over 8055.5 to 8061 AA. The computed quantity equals 7.01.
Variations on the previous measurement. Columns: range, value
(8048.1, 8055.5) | 6.82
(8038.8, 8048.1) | 6.96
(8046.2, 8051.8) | 6.61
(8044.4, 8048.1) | 6.77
